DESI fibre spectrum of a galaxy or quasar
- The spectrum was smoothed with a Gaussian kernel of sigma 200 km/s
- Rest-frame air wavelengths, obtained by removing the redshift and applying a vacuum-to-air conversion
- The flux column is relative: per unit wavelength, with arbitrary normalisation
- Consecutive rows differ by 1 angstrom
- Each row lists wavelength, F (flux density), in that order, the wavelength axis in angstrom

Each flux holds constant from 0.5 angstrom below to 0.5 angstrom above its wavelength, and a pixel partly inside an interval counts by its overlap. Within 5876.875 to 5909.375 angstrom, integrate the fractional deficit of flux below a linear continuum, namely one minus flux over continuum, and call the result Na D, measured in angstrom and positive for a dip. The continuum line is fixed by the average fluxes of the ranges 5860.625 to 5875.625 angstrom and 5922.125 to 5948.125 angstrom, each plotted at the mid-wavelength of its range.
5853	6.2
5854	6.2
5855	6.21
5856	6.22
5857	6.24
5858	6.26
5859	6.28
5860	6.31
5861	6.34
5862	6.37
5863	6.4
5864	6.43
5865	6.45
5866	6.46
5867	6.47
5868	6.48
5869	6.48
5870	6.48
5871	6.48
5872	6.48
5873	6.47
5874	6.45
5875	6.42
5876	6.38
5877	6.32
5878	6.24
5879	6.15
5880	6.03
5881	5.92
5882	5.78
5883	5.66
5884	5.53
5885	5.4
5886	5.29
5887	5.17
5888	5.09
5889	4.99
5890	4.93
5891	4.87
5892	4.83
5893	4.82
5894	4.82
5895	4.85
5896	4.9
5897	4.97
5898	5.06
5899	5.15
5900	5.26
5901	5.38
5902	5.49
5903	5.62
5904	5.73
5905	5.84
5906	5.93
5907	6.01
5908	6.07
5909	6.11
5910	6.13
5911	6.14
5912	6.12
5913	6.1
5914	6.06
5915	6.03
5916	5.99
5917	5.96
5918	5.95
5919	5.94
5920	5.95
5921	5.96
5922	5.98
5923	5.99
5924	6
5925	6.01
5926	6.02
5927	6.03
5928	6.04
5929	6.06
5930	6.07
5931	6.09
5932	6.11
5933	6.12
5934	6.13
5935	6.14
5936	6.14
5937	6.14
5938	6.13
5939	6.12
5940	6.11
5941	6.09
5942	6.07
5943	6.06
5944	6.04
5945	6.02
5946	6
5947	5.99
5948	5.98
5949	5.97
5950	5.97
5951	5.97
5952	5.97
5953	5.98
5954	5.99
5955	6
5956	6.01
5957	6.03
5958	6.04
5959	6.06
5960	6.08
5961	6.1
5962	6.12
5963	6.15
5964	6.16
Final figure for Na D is 4.4 angstrom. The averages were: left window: 6.44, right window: 6.07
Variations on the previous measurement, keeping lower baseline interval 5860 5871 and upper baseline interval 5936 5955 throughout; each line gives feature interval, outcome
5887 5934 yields 3.9 angstrom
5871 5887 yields 0.9 angstrom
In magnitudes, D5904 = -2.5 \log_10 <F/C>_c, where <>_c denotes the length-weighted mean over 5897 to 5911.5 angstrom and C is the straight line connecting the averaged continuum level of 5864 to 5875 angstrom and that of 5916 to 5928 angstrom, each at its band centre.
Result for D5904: 0.08 mag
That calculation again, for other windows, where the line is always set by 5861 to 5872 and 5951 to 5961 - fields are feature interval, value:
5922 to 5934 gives 0.02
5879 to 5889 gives 0.15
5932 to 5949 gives 0.00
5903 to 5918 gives 0.04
